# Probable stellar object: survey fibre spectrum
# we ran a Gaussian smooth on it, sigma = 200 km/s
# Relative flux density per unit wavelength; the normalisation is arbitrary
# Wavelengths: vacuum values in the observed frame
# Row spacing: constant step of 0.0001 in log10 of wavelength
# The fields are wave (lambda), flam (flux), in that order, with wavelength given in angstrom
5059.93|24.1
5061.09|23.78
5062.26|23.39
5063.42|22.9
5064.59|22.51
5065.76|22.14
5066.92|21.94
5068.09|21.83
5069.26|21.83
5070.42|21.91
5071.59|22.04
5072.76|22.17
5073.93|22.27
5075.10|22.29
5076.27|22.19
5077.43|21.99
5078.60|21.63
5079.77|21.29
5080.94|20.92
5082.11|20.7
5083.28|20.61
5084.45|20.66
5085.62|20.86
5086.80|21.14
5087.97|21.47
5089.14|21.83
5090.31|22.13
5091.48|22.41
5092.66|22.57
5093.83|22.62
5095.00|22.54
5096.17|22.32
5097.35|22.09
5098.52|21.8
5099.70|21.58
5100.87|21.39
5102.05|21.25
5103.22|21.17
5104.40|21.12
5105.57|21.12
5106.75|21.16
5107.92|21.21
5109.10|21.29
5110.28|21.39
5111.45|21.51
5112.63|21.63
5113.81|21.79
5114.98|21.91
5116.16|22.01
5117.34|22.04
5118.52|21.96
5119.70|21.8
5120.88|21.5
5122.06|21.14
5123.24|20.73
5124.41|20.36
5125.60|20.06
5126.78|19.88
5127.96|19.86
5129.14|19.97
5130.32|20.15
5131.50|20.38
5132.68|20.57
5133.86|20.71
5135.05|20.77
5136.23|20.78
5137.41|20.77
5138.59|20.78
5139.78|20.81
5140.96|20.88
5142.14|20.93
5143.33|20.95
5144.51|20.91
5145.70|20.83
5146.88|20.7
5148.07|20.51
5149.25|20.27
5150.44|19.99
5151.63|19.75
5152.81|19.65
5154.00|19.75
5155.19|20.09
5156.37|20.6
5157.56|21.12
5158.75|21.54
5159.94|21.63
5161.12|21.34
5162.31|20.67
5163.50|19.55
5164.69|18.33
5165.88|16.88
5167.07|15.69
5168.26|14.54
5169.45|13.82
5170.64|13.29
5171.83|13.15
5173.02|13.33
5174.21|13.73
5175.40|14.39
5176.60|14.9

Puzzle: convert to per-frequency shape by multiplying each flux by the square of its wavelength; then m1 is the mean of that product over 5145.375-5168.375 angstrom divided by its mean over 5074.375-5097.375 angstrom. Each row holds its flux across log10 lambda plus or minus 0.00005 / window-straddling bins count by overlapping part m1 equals 0.94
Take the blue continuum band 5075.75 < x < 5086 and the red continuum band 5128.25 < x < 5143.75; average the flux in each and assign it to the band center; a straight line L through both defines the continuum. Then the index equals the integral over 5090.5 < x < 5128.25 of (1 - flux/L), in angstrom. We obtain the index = -1.0 angstrom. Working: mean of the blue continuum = 21.2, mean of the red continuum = 20.6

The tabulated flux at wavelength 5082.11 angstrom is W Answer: 20.7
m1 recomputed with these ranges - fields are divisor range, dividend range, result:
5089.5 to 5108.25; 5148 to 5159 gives 0.95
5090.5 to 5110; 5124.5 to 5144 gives 0.96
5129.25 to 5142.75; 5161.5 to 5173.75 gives 0.78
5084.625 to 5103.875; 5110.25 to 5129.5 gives 0.98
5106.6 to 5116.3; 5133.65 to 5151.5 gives 0.97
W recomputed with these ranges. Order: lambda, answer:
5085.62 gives 20.86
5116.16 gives 22.01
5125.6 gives 20.06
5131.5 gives 20.38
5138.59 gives 20.78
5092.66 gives 22.57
